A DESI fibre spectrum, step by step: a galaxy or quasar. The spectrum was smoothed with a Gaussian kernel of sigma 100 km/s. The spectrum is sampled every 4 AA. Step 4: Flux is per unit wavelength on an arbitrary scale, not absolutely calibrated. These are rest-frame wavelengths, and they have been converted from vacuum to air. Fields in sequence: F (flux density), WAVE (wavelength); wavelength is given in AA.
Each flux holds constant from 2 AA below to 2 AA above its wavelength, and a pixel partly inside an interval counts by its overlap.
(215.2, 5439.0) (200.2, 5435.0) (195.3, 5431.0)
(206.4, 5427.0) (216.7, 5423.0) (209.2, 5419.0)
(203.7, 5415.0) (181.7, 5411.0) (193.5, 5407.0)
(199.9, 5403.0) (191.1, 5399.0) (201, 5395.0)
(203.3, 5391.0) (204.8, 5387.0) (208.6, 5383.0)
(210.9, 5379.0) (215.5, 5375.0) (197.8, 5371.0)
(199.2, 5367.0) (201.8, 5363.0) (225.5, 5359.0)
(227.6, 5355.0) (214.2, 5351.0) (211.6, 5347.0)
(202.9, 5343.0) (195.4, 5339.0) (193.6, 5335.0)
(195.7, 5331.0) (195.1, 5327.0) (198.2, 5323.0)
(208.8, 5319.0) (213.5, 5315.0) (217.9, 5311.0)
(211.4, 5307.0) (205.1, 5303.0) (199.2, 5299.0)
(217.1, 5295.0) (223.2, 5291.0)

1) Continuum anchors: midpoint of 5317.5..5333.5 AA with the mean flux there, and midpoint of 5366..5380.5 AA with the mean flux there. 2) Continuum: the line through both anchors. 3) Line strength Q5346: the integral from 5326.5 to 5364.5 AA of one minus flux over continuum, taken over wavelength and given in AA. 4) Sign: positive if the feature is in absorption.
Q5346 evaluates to -0.91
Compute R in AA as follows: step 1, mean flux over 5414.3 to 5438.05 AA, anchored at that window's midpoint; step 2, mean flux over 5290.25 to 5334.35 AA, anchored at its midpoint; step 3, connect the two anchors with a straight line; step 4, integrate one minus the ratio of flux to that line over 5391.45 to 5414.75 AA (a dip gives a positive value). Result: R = 1.3 AA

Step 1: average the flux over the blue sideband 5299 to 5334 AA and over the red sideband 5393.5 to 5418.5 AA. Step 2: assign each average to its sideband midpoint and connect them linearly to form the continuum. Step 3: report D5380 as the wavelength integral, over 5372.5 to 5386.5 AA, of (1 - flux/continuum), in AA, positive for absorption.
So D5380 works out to -0.8 AA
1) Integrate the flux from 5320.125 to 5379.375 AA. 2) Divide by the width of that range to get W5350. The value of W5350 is 206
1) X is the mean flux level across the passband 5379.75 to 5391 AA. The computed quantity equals 207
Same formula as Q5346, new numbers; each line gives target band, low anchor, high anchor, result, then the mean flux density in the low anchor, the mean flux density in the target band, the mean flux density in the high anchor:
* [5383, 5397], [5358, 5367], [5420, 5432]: 0.30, 209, 204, 207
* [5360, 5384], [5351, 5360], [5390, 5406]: 0.84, 224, 206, 198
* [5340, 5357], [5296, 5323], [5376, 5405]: -0.57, 209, 213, 203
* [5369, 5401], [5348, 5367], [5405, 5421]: 0.31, 215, 204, 197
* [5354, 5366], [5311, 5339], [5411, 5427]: -0.75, 202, 216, 206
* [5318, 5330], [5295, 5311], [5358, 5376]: 0.47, 208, 200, 207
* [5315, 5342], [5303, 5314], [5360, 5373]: 1.27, 213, 199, 202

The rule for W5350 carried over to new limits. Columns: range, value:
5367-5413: 201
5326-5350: 200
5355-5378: 210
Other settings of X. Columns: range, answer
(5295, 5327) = 208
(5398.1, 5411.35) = 193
